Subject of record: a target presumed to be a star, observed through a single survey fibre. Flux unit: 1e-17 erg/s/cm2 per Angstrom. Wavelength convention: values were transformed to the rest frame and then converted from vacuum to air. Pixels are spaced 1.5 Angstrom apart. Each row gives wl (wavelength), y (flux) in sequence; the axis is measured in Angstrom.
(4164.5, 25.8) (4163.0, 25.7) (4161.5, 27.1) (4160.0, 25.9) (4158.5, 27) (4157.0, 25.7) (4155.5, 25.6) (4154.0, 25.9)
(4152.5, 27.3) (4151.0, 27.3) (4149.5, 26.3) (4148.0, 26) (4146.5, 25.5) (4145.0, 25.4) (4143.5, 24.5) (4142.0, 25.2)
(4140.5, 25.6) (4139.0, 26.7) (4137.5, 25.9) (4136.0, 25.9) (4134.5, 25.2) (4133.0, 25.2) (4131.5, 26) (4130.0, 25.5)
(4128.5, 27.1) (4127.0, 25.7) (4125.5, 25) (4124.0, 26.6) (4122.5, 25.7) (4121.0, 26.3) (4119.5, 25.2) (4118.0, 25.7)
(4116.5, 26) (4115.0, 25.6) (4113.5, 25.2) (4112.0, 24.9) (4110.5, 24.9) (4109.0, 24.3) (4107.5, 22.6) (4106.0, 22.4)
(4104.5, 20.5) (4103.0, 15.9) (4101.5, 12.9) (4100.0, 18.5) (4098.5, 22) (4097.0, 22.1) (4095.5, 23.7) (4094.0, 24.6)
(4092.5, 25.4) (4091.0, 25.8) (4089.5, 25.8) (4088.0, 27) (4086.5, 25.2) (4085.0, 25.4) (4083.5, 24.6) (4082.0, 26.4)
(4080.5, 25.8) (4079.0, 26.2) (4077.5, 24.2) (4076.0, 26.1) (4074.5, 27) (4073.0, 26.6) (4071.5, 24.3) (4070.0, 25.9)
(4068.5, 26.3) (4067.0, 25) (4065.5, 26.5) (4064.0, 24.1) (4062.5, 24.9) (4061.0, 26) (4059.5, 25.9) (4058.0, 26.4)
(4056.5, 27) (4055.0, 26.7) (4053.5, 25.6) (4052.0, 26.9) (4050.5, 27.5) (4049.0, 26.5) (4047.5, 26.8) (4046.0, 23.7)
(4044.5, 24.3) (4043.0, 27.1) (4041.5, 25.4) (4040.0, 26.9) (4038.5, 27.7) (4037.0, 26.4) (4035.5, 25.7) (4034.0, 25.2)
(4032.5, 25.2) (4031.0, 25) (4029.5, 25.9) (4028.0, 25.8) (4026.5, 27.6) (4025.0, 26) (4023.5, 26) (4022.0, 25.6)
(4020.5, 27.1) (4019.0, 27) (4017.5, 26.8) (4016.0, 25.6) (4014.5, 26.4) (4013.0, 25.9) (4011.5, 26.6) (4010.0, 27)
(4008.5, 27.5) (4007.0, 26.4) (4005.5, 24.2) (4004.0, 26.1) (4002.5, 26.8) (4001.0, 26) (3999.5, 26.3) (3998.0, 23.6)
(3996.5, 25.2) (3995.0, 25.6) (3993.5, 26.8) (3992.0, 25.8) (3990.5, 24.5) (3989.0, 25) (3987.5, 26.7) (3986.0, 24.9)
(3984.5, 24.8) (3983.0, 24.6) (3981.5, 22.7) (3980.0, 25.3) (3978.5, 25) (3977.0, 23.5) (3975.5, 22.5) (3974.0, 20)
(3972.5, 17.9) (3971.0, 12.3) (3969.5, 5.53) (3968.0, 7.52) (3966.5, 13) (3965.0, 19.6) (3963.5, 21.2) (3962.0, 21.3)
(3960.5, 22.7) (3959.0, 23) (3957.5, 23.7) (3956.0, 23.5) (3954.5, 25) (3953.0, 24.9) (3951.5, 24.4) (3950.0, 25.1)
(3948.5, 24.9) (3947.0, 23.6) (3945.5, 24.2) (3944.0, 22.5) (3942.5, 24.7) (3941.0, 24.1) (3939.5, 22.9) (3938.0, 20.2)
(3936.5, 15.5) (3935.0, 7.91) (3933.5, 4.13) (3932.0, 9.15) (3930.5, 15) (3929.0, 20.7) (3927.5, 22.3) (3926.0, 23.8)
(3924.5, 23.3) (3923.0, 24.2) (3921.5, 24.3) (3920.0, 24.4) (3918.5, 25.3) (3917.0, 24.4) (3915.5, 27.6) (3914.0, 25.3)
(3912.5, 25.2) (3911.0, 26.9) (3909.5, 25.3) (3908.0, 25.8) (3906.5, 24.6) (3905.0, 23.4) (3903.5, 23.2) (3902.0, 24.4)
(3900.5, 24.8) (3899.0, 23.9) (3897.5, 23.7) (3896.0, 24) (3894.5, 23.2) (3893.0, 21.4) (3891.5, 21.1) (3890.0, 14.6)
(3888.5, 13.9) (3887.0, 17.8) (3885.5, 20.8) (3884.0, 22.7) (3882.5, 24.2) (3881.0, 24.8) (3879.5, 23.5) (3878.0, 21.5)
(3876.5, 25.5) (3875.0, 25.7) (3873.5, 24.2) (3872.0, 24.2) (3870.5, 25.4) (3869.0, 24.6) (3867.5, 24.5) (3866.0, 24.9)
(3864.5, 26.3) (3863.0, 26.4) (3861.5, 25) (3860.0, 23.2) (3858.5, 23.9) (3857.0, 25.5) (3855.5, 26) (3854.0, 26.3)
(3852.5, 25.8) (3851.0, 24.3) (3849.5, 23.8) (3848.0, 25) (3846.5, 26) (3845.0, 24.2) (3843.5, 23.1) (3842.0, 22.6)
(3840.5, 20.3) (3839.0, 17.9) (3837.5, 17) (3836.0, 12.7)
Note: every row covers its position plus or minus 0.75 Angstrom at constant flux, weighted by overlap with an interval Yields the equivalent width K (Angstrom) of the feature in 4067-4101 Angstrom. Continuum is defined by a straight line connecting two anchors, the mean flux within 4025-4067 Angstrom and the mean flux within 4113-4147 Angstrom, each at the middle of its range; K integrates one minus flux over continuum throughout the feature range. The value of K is 1.32 Angstrom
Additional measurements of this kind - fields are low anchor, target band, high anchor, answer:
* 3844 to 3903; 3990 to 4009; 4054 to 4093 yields -0.6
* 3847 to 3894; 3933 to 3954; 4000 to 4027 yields 3.4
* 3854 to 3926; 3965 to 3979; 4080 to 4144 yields 4.5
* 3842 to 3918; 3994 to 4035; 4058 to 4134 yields -2.8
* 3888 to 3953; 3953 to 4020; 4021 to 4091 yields 2.0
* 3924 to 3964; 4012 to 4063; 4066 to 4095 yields -4.2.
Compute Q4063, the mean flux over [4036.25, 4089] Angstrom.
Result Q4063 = 26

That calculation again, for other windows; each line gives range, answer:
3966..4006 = 22.3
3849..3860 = 25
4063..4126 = 24.4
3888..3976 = 21.2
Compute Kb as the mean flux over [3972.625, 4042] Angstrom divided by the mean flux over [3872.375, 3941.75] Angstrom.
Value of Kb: 1.2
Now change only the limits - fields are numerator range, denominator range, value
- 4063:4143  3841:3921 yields 1.03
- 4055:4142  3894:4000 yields 1.12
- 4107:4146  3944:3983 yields 1.21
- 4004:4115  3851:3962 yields 1.10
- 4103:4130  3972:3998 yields 1.02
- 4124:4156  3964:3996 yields 1.22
